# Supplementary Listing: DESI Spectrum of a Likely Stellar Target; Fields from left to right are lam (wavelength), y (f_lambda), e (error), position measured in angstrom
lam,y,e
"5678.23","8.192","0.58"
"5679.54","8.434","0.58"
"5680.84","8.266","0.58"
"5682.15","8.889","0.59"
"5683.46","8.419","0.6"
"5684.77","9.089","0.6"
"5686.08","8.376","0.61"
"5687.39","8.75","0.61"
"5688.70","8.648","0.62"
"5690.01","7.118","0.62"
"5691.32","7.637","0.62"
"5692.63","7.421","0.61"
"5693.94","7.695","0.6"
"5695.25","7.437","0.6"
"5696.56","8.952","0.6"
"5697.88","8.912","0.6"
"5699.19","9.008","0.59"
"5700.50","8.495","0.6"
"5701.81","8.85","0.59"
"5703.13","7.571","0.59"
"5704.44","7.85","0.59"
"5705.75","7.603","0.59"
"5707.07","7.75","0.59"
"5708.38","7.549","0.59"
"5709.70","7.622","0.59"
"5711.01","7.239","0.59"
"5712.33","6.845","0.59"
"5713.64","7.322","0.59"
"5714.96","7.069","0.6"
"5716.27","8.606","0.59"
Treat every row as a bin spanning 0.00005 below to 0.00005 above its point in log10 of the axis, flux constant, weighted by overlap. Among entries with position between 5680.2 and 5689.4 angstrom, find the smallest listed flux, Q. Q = 8.266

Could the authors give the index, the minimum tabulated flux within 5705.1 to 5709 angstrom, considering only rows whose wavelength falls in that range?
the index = 7.549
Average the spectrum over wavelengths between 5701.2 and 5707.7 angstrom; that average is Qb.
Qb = 7.91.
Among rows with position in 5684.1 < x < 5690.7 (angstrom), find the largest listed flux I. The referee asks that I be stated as 9.089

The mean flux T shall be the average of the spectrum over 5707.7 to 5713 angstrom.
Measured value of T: 7.32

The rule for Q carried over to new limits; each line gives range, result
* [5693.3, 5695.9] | 7.437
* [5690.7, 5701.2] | 7.421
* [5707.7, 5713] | 6.845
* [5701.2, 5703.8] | 7.571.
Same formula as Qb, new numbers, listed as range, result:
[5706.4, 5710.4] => 7.63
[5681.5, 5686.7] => 8.69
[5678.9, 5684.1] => 8.51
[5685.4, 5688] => 8.56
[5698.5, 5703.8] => 8.49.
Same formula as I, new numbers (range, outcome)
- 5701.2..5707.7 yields 8.85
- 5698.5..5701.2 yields 9.008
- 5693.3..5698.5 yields 8.952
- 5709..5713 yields 7.622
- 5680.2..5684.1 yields 8.889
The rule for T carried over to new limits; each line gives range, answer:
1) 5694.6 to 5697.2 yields 8.2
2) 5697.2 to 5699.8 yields 8.94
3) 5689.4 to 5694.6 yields 7.48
